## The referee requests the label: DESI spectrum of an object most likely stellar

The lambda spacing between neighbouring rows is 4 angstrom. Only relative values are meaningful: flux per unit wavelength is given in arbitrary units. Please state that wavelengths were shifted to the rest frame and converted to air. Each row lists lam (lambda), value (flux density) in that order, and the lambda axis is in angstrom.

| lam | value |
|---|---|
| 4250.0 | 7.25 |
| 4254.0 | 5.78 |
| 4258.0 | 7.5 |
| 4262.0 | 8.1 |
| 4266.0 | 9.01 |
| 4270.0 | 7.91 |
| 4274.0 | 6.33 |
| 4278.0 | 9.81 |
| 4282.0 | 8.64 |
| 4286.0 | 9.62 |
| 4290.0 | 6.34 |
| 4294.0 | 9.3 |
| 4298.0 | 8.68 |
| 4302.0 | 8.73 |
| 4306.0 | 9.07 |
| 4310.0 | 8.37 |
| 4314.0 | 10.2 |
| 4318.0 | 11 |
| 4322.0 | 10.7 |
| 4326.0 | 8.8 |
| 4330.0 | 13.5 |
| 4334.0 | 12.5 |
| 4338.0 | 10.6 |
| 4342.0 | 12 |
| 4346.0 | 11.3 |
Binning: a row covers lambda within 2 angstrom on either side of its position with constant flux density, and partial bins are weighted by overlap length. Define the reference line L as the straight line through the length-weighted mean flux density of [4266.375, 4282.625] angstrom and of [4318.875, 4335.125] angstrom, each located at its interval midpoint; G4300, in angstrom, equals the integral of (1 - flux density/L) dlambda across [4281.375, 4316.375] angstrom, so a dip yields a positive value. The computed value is 3.0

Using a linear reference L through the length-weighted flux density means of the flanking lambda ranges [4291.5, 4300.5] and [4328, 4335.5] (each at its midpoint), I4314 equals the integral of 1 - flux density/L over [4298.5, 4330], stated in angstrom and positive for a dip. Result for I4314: 3.4 angstrom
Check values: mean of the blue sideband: 8.83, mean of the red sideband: 13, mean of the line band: 9.76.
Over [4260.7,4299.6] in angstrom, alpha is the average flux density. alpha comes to 8.38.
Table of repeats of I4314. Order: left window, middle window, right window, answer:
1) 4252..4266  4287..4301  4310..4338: 1.54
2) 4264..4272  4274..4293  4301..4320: 0.94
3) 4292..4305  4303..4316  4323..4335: 0.86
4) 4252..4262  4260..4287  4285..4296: -2.96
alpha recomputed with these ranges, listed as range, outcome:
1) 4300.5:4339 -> 10.4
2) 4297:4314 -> 8.89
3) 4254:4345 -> 9.34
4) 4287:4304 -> 8.34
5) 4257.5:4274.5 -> 7.92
